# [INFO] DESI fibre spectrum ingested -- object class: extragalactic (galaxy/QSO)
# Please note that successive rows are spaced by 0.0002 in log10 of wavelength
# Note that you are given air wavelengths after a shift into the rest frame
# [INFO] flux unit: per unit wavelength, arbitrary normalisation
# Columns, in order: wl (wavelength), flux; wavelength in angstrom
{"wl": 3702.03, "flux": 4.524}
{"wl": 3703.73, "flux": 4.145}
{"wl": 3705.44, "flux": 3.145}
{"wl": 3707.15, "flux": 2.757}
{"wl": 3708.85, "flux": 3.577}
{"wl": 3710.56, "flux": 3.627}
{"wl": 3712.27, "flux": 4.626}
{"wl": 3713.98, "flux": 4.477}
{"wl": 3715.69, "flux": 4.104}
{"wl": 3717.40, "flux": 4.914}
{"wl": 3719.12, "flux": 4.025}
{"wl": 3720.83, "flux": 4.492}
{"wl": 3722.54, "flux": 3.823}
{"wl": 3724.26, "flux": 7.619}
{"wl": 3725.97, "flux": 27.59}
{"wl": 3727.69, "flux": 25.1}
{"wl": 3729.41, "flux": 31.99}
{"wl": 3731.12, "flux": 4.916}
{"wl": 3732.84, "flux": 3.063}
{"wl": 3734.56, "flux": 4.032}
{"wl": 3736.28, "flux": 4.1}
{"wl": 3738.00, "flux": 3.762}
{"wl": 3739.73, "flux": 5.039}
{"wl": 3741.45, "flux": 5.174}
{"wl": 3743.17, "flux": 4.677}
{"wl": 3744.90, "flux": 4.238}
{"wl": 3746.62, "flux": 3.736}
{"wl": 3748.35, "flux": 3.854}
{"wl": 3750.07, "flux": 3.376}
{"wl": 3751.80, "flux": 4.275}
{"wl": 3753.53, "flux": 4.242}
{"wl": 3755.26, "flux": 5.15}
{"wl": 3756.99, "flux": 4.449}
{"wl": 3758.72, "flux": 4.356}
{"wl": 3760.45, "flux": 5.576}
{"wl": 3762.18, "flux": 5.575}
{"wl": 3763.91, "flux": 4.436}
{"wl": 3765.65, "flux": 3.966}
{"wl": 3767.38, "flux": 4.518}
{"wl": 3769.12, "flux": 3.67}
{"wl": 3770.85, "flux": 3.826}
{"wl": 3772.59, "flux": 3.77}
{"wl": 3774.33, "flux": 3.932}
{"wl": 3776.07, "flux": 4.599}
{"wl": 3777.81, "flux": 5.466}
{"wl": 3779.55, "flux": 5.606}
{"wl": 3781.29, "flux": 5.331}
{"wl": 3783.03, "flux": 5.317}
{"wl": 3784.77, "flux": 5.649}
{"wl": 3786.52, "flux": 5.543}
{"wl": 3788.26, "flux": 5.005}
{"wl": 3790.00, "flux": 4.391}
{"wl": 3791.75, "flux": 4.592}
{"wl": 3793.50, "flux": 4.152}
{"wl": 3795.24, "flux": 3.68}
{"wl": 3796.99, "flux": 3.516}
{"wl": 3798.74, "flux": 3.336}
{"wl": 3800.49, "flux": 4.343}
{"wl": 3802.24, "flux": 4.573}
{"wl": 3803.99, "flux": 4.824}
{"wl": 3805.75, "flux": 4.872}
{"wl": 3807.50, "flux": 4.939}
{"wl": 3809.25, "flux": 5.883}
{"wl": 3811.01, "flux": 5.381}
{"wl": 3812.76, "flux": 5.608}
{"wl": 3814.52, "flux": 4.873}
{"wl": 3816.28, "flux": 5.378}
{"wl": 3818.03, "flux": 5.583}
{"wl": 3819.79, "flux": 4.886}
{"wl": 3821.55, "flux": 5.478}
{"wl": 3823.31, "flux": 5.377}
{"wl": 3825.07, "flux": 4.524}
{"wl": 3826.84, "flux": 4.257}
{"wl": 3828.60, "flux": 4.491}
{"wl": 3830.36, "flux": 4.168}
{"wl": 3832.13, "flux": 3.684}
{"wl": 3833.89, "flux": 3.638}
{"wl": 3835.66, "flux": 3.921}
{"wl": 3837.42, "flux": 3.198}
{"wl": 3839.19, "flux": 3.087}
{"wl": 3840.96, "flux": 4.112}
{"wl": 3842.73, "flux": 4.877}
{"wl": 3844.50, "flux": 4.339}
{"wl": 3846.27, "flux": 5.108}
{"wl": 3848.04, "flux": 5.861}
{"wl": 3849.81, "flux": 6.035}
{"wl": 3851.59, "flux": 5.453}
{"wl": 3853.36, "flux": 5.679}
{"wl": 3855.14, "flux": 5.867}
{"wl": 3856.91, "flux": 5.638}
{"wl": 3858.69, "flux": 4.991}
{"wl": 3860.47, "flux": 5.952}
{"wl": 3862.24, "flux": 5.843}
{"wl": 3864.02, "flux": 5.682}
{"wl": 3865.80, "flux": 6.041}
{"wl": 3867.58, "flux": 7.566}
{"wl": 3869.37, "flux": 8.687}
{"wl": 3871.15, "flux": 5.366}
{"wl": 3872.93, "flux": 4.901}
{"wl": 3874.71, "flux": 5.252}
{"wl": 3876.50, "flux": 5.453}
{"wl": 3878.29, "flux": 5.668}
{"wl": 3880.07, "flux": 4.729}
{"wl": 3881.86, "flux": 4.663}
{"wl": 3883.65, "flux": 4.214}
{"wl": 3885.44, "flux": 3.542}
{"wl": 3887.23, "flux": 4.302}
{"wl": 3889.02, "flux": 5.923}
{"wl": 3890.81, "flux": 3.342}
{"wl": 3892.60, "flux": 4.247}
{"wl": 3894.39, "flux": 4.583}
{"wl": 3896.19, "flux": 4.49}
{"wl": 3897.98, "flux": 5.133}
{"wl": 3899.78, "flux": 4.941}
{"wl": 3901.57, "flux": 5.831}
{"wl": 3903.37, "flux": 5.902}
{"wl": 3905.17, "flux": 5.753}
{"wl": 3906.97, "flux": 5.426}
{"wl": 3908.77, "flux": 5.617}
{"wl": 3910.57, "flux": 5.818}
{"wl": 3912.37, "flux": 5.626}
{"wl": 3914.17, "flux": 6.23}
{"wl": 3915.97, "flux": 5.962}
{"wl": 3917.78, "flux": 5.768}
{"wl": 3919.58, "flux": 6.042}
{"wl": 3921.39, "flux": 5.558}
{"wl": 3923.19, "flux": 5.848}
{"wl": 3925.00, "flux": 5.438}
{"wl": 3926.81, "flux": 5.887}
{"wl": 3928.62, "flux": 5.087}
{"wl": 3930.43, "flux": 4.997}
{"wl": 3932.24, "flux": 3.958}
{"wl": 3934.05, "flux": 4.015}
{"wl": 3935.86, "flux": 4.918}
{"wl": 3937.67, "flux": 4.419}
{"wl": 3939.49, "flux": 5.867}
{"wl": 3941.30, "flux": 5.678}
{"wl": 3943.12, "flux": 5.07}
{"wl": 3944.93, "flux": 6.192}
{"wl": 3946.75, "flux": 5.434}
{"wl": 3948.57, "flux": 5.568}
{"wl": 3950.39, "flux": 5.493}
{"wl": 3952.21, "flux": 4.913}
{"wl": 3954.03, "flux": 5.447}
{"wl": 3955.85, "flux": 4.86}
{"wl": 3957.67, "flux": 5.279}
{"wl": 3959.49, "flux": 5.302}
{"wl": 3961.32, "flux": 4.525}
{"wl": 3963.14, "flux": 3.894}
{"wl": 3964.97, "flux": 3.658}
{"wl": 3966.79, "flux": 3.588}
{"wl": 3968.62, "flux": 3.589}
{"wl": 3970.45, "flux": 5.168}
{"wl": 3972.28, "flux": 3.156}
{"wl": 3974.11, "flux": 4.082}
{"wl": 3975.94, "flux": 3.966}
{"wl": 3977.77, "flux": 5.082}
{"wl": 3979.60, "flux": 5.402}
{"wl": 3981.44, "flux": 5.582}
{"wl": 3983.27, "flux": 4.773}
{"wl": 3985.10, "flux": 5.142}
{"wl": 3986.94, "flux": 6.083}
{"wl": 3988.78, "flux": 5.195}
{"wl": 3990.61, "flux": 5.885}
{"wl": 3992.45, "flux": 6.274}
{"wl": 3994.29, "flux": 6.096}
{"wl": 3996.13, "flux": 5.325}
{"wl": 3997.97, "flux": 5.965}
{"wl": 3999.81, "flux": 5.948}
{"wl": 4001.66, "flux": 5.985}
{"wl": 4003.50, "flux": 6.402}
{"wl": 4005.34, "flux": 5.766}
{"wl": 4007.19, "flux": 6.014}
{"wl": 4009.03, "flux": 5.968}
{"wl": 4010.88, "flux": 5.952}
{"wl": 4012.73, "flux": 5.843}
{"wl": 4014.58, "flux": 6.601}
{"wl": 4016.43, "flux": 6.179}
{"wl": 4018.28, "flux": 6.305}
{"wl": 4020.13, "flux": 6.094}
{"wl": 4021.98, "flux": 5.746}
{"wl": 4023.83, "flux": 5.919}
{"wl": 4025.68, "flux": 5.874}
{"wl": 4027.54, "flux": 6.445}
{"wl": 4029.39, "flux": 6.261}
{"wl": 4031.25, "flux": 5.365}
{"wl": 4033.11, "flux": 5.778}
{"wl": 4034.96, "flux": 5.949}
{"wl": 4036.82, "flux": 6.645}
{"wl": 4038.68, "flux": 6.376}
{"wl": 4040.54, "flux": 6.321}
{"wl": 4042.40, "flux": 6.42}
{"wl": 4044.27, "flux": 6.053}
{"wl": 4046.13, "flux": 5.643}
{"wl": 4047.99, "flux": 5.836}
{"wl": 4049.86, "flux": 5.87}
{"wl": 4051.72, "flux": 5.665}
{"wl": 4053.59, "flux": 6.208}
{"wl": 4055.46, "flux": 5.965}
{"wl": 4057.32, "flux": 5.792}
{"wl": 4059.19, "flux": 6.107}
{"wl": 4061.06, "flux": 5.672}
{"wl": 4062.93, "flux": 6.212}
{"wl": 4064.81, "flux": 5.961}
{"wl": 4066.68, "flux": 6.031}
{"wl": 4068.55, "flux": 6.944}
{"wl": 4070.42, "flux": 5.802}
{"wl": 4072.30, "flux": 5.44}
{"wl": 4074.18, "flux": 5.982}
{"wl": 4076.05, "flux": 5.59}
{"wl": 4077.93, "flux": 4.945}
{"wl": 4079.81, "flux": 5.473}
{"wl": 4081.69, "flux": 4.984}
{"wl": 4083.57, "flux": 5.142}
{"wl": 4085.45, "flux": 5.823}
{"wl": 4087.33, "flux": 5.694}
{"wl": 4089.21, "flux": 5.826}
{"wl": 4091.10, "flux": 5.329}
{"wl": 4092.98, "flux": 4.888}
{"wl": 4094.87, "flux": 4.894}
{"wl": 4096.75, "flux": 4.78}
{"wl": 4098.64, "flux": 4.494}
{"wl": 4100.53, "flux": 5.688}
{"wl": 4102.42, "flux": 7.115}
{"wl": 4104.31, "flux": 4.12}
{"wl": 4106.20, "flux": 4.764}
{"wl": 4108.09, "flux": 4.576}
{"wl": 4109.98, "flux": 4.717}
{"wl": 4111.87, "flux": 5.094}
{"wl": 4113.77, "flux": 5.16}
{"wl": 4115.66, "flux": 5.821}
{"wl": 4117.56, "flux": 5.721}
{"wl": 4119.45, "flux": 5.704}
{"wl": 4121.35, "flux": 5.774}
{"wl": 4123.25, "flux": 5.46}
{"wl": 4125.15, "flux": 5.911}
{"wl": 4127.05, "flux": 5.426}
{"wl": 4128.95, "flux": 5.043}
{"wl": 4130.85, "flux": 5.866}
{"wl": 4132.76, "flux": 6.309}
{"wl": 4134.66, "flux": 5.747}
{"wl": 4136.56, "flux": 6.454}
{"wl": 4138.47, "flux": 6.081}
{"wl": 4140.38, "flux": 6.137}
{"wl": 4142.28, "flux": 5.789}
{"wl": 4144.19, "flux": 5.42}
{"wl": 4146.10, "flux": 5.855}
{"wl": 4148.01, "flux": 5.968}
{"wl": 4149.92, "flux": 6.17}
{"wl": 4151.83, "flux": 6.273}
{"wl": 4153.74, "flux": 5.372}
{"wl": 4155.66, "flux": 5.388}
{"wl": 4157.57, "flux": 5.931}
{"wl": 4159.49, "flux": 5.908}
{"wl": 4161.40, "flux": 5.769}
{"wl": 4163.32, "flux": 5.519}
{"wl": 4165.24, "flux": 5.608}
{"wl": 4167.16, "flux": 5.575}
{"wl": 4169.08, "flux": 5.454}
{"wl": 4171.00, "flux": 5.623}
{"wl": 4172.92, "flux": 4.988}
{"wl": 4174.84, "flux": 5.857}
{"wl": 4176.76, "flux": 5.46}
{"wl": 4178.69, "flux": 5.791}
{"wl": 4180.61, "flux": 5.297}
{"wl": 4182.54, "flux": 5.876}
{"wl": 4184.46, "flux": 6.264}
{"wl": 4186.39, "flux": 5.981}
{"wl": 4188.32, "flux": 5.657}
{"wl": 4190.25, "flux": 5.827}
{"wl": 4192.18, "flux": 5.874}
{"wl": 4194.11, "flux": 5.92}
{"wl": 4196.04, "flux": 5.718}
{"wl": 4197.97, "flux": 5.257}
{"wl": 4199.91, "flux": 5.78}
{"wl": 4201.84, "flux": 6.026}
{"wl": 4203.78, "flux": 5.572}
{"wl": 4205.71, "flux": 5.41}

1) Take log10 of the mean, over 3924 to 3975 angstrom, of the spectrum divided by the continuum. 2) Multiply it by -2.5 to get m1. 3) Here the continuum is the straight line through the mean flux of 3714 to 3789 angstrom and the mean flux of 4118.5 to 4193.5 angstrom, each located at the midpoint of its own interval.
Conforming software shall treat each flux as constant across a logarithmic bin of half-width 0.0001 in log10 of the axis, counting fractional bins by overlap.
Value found 0.23 mag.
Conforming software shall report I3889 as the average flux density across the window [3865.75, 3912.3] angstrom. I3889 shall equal 5.28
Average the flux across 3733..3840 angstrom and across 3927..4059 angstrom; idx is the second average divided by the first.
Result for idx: 1.2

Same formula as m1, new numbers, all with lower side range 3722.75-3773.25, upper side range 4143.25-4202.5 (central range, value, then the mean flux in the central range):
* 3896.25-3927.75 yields 0.14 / 5.66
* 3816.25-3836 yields 0.40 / 4.6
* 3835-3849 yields 0.46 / 4.33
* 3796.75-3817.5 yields 0.35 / 4.85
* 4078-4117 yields 0.14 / 5.22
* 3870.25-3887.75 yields 0.33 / 4.82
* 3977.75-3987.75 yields 0.16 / 5.36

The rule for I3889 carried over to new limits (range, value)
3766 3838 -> 4.63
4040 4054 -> 5.98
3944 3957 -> 5.41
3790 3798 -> 4.02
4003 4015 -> 6.04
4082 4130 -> 5.32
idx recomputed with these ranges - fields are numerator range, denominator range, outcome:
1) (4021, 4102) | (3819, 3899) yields 1.16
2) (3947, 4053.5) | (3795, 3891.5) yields 1.11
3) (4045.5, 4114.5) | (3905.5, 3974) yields 1.08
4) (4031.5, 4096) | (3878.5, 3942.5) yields 1.13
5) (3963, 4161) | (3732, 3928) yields 1.14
